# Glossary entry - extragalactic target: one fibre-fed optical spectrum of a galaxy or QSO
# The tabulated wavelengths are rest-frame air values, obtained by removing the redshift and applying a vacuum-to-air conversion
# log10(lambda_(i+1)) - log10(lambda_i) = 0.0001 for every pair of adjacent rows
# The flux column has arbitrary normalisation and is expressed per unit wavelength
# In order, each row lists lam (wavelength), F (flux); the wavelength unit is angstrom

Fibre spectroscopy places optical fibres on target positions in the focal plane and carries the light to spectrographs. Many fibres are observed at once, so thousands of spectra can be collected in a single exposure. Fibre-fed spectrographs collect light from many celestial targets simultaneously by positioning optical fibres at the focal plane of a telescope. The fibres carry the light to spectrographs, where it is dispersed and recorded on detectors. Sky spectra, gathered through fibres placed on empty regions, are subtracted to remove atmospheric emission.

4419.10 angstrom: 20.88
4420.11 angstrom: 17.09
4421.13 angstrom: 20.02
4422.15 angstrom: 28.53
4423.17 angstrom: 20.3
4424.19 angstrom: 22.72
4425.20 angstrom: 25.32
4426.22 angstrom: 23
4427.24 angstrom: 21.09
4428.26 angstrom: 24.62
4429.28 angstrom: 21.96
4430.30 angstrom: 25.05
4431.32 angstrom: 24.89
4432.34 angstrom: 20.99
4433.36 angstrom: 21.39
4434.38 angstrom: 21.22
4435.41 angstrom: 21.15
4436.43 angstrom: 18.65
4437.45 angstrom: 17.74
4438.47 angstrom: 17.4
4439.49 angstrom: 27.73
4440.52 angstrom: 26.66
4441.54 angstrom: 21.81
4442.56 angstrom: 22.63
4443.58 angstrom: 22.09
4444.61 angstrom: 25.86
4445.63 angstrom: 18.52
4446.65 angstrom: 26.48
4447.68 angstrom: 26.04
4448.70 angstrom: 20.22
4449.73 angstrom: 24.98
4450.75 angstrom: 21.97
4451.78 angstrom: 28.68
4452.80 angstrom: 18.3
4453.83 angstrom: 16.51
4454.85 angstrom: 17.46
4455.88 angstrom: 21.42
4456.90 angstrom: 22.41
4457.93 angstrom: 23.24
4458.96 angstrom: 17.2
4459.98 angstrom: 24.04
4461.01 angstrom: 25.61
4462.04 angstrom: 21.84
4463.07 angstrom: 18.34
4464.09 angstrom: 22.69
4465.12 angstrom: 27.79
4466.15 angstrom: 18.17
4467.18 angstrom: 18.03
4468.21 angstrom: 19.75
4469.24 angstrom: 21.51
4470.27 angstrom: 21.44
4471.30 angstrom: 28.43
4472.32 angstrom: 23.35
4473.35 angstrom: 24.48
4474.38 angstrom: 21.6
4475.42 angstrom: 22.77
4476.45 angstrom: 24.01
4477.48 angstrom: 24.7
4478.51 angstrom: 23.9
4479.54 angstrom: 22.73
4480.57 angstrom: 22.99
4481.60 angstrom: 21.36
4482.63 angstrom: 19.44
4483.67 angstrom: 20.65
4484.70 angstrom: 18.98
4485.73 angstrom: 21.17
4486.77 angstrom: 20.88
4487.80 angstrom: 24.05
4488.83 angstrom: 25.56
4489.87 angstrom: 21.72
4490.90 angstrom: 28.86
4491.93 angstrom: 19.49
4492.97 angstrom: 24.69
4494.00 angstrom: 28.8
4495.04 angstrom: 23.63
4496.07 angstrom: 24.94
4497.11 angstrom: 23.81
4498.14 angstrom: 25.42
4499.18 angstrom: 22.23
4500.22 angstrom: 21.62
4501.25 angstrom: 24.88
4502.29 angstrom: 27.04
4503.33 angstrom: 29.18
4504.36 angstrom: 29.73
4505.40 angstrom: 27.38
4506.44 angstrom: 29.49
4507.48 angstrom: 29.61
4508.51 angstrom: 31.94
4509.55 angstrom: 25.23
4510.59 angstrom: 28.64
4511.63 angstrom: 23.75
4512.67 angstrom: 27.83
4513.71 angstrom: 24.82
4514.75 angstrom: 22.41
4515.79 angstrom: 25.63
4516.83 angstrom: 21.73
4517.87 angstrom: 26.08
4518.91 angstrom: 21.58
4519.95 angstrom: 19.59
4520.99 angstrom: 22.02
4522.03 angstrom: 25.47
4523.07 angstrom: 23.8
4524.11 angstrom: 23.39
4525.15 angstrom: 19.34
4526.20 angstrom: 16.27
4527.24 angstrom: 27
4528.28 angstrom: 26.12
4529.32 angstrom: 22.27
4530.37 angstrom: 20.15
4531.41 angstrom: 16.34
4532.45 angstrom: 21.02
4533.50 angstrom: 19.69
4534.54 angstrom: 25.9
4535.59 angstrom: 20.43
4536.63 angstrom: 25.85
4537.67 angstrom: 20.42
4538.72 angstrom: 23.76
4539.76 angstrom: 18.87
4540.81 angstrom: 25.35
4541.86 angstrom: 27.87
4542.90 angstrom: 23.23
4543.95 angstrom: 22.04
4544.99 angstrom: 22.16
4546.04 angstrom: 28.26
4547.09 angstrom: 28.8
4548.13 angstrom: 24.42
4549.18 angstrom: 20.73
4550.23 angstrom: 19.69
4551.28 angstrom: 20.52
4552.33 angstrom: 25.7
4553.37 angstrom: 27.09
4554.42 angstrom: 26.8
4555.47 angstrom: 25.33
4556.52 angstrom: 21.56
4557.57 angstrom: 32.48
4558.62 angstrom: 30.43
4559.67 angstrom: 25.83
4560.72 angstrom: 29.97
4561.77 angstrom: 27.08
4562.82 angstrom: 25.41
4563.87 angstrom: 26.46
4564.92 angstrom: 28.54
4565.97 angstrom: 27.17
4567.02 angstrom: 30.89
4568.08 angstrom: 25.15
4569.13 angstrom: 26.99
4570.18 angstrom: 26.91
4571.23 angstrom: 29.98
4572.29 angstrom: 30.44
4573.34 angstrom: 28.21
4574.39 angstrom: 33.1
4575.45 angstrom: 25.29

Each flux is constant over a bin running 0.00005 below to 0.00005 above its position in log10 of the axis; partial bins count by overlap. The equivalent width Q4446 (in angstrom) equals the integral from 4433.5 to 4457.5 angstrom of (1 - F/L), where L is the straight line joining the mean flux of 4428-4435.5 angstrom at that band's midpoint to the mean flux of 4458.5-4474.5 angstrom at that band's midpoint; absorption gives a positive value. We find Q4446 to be 0.51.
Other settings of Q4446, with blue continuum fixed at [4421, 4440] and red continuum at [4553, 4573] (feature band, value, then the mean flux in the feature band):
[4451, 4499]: 3.2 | 22.5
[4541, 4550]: 0.8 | 24.5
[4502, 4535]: 1.8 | 24.4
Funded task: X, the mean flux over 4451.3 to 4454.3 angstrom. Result 21.2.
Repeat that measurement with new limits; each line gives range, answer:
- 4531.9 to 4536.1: 21.7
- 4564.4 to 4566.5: 27.9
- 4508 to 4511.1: 28.6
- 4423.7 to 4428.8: 23.4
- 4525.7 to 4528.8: 23.2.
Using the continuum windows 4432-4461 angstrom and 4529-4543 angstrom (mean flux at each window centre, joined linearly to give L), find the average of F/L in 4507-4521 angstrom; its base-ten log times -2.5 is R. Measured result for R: -0.14 mag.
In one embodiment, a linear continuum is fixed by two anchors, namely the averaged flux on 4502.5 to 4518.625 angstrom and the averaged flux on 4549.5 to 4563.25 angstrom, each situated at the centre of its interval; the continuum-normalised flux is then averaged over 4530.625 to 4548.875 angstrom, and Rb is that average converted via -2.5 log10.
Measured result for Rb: 0.14 mag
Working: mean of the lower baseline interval 26.8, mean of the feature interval 23.1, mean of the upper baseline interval 25.9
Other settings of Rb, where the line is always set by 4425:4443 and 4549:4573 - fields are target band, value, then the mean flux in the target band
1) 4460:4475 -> 0.05 mag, 22.4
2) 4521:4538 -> 0.16 mag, 22.1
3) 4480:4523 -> 0.01 mag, 24.5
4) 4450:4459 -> 0.10 mag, 21.1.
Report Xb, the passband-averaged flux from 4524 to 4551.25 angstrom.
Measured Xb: 22.6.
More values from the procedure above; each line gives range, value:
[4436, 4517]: 23.4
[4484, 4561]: 24.3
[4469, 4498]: 23.3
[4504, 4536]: 24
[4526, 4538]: 22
